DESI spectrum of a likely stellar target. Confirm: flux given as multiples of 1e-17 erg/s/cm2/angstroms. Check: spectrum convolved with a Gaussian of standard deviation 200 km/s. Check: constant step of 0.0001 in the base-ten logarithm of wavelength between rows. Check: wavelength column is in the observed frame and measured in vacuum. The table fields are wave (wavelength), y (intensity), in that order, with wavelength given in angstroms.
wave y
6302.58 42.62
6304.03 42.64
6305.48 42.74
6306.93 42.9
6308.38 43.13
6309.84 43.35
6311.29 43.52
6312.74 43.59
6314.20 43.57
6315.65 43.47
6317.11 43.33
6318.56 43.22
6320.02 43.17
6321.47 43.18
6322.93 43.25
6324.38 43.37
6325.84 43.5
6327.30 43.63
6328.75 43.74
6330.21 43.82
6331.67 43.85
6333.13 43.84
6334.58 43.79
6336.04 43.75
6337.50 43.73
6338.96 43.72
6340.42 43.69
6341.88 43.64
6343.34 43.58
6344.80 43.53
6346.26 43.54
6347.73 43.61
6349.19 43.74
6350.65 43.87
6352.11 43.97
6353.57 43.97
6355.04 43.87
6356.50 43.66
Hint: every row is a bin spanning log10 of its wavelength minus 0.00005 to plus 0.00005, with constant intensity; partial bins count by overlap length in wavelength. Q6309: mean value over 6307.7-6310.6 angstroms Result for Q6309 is 43.2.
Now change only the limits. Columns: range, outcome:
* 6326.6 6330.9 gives 43.8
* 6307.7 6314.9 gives 43.4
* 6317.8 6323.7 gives 43.3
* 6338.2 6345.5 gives 43.6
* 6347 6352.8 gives 43.8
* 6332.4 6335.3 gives 43.9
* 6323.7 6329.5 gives 43.5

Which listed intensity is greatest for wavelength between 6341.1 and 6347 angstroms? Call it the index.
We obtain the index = 43.64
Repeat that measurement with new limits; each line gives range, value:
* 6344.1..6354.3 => 43.97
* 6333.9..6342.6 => 43.79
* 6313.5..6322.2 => 43.57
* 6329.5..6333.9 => 43.85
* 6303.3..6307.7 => 42.9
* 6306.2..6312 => 43.52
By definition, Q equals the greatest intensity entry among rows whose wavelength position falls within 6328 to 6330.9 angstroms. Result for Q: 43.82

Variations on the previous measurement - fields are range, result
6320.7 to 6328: 43.63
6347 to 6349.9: 43.74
